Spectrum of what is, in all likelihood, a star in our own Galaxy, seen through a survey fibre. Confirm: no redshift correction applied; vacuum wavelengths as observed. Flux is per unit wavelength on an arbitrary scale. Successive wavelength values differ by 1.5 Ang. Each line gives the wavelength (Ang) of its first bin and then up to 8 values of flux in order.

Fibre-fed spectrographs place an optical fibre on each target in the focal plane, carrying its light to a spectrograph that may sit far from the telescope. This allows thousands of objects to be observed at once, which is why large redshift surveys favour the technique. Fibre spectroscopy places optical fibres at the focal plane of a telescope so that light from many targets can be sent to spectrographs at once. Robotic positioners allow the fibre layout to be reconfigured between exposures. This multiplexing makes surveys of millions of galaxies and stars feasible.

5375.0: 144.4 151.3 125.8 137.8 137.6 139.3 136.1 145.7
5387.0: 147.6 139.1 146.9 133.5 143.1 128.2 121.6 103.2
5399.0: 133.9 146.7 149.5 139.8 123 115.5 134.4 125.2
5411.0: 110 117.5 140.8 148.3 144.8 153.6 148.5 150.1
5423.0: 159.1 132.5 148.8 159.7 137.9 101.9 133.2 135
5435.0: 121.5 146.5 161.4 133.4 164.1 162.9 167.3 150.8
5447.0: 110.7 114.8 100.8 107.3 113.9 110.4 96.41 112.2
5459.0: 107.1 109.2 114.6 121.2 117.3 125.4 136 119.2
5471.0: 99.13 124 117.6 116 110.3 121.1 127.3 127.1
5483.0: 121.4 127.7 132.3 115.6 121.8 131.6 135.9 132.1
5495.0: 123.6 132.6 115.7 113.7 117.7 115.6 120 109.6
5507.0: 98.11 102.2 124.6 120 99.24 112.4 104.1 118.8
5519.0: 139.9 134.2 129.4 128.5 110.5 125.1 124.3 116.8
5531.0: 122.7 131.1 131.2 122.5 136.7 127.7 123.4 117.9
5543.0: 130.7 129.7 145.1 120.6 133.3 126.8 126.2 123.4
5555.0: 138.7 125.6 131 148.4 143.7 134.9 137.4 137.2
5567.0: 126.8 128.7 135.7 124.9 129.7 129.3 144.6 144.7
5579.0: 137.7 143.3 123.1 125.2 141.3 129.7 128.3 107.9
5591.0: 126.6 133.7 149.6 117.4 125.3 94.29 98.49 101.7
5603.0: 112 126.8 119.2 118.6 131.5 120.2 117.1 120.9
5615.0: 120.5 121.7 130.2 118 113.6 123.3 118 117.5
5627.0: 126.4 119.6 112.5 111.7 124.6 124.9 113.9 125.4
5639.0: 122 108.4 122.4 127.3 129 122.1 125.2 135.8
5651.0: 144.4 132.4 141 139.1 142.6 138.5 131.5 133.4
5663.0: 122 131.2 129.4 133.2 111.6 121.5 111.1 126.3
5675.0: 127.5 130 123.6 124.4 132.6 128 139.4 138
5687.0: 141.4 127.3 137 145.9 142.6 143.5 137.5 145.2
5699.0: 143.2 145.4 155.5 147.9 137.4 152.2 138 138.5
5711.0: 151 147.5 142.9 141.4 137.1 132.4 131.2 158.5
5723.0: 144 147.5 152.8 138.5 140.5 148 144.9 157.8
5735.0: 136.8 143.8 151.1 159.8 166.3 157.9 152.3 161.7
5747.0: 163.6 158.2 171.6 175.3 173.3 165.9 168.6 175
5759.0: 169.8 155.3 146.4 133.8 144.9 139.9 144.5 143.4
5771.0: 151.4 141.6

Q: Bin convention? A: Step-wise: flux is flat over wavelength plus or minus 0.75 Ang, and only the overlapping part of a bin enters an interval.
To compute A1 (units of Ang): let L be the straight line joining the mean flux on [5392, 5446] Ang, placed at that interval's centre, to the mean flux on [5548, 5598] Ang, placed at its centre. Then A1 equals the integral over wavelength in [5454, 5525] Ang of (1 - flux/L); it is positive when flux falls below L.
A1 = 8.7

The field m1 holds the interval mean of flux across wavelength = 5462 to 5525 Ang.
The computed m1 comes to 120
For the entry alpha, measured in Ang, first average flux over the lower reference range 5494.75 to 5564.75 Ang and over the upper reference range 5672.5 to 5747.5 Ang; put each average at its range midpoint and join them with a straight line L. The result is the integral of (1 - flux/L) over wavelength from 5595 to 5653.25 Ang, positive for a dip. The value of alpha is 6.0 Ang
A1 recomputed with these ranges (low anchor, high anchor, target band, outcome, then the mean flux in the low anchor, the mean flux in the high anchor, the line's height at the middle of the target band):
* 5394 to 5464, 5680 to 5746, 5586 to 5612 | 3.6 Ang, 131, 144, 139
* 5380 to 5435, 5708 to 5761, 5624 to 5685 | 9.2 Ang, 136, 153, 149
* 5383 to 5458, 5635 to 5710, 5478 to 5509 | 2.9 Ang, 134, 133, 134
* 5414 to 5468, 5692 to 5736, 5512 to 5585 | 4.3 Ang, 132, 144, 137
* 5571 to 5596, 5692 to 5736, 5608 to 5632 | 2.7 Ang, 132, 144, 135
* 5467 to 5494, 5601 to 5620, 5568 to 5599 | -2.3 Ang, 123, 120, 121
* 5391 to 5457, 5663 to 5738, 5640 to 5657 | 0.8 Ang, 134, 138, 137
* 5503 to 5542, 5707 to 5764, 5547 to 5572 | -1.2 Ang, 120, 152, 126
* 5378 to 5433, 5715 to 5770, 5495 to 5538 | 6.6 Ang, 136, 152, 142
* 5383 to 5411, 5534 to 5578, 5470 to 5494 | 1.8 Ang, 133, 132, 133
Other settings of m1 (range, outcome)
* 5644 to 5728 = 137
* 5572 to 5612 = 125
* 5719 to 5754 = 154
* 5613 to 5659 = 125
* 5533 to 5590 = 131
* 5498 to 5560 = 123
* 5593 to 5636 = 119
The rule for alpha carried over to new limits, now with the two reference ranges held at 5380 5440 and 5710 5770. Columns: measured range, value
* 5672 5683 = 1.7 Ang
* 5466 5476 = 1.4 Ang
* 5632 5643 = 2.0 Ang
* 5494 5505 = 1.6 Ang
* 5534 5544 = 1.1 Ang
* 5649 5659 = 0.6 Ang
